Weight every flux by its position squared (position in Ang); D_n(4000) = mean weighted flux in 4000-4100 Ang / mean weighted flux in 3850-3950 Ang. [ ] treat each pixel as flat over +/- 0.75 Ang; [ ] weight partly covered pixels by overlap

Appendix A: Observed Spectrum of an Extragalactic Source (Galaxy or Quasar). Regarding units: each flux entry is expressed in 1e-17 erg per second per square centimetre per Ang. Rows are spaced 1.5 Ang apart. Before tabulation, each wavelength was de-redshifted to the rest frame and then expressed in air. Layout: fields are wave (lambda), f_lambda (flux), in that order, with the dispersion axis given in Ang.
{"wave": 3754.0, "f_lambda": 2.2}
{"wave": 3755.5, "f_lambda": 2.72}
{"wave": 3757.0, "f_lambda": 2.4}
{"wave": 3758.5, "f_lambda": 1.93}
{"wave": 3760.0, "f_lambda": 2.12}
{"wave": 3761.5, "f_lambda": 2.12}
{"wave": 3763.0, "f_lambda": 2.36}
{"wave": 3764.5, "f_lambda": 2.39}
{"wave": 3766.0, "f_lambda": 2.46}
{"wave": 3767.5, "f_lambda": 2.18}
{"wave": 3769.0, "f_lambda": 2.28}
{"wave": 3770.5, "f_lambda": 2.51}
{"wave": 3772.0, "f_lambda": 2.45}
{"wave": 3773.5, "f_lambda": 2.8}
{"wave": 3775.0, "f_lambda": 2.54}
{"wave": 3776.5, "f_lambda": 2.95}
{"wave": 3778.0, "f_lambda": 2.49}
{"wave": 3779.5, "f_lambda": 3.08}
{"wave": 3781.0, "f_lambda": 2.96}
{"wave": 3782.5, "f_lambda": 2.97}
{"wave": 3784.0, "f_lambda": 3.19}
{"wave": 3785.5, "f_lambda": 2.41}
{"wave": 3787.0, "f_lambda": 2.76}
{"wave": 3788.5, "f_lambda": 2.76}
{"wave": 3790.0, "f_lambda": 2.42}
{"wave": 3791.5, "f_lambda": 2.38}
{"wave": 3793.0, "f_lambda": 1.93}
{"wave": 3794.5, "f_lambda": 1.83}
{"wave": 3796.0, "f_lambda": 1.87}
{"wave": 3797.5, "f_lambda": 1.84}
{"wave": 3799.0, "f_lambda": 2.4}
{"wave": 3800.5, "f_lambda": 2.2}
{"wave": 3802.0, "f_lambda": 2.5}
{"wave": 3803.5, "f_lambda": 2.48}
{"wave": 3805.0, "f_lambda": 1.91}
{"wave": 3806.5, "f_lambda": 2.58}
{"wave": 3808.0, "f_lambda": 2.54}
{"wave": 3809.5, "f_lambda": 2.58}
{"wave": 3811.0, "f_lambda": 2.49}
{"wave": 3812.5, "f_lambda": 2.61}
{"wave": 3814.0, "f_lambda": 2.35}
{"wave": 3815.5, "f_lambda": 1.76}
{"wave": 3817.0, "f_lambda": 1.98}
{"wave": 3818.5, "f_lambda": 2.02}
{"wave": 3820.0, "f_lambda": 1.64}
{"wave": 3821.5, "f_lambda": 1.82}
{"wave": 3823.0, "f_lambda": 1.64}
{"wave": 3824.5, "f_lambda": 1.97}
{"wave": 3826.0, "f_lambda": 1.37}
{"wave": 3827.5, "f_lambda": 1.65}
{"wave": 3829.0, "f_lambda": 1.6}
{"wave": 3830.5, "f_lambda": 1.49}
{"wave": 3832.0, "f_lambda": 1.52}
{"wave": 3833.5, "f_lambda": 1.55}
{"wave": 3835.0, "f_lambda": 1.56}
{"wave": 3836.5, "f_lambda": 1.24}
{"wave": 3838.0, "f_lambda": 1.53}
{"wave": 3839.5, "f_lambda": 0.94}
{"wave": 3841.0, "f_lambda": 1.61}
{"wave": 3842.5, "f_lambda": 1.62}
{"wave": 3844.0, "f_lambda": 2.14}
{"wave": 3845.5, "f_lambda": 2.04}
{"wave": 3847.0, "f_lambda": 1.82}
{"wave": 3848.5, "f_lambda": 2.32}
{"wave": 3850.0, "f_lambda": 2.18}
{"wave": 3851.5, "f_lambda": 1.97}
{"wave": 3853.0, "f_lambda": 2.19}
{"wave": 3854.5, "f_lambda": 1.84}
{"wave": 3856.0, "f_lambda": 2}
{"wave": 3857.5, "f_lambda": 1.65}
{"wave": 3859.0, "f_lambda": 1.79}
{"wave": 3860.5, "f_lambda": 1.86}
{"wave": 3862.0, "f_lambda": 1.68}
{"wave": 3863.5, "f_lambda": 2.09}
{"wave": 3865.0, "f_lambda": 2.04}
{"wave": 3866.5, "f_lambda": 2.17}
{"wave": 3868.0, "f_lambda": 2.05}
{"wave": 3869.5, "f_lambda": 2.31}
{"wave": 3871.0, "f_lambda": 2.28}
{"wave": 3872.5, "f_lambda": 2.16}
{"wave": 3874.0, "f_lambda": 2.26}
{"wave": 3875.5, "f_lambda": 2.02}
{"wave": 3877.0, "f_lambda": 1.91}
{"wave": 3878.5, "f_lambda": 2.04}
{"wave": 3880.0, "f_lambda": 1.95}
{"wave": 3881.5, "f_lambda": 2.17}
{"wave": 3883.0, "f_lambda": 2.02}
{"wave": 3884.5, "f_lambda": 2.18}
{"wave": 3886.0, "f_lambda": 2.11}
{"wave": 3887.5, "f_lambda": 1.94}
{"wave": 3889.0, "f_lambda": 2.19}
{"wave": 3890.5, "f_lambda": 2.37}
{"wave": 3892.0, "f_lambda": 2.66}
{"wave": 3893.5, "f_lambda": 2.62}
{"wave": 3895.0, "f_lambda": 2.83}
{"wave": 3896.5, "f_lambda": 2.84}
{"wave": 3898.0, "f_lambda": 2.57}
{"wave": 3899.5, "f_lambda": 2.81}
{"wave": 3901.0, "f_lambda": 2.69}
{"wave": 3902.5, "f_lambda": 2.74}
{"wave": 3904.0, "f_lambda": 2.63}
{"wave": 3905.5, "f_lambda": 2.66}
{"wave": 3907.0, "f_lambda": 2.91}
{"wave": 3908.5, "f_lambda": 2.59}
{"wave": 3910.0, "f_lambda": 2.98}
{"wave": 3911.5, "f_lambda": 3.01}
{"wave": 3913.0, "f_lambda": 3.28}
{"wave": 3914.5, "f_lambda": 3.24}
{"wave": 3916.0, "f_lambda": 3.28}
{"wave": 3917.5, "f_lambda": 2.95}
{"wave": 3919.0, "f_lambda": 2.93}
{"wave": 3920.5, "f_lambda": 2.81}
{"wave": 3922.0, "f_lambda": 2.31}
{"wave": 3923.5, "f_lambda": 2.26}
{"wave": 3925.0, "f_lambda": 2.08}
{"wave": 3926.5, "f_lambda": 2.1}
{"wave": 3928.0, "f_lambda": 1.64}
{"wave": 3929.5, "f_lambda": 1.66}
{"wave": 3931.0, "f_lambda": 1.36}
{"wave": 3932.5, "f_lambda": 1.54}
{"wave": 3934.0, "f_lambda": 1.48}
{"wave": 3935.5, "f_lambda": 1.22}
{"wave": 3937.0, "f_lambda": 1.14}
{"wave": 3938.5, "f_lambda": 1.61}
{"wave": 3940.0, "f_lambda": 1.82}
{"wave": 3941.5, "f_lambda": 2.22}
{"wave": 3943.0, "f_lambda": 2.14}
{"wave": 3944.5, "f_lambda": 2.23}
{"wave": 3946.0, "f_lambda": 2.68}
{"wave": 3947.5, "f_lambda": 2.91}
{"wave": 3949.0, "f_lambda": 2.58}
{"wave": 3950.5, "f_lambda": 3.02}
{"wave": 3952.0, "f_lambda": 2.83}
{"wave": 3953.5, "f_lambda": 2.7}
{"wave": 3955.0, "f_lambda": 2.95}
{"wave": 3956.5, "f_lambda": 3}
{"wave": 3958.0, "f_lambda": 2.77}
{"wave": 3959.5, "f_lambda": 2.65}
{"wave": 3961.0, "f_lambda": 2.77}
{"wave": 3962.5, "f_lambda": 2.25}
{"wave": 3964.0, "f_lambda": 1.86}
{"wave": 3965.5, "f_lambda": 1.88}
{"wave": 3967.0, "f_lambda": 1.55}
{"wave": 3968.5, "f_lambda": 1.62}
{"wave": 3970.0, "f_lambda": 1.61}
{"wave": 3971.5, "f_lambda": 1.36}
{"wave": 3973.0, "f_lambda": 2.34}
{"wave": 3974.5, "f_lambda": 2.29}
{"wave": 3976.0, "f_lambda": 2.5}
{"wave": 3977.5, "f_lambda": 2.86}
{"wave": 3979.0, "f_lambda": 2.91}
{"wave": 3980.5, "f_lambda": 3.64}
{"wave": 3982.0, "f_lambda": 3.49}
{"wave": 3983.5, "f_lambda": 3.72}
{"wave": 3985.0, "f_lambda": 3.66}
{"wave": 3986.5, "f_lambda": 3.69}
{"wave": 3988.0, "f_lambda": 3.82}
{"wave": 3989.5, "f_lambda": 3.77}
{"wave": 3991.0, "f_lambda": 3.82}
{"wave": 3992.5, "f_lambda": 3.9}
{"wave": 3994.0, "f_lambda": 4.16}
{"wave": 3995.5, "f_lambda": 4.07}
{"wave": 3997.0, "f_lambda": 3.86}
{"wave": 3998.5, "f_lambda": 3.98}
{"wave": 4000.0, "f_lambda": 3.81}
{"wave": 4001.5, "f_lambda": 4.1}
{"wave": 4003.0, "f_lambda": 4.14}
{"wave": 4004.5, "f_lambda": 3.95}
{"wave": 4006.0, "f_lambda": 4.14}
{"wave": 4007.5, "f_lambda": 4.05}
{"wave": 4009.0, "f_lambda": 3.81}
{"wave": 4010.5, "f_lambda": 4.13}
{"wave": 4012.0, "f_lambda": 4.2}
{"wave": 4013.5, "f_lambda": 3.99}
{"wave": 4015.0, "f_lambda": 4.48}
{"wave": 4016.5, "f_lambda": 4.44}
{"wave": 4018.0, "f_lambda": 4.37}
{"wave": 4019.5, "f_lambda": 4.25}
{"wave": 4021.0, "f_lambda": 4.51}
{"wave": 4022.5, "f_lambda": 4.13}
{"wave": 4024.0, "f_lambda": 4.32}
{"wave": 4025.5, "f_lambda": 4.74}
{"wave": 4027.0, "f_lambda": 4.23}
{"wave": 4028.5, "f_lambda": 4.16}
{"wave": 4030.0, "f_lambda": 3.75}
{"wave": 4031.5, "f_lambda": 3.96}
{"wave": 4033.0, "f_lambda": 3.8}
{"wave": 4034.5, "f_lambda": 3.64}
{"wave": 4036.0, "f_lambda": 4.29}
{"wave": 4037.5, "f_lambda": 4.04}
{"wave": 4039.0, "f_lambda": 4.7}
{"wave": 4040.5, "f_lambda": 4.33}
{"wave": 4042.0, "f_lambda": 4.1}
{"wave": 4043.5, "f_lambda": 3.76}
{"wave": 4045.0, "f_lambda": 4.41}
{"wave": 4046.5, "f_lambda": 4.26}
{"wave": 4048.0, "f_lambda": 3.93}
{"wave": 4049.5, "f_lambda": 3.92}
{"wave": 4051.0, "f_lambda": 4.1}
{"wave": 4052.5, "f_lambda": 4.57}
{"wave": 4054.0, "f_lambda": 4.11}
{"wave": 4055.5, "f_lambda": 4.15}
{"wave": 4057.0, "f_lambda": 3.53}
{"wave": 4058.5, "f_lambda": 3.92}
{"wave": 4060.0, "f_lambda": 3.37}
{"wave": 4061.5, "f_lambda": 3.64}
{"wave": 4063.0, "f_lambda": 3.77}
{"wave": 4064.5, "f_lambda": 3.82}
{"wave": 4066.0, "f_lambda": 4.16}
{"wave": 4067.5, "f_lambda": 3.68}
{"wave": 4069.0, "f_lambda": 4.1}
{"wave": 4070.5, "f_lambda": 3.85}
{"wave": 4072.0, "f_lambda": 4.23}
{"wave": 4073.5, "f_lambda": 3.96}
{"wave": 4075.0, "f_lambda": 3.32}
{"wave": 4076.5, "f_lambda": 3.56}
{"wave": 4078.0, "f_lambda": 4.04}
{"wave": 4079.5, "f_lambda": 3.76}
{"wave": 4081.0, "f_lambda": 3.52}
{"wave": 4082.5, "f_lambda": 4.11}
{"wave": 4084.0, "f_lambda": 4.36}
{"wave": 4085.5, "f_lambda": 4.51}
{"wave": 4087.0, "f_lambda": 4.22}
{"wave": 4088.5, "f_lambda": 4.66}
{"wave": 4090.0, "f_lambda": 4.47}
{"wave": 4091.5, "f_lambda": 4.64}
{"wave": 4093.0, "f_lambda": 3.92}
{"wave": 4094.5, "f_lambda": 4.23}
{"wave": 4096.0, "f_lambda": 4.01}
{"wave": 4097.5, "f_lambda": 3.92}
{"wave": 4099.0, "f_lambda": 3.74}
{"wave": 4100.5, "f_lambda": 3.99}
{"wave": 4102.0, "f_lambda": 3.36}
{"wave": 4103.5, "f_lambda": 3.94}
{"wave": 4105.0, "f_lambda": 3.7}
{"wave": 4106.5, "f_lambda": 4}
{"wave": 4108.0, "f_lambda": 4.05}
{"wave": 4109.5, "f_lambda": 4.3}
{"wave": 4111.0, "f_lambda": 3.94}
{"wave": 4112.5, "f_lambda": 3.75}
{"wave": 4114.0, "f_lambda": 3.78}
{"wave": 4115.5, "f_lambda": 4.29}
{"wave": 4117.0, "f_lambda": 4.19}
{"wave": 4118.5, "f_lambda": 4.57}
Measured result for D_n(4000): 1.9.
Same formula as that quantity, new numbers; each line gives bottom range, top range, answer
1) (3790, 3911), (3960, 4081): 1.91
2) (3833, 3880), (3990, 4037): 2.33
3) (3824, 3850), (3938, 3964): 1.62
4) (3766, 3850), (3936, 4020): 1.59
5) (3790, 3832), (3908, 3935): 1.24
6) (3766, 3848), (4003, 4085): 2.13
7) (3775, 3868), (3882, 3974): 1.20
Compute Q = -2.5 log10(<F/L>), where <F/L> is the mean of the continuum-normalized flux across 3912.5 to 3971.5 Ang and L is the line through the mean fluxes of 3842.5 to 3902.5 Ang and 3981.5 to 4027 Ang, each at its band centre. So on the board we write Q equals 0.35 mag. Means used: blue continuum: 2.17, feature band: 2.26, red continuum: 4.06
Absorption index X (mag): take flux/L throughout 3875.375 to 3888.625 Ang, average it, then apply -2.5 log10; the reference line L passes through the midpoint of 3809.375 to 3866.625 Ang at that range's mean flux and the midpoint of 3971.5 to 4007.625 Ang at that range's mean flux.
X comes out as 0.148 mag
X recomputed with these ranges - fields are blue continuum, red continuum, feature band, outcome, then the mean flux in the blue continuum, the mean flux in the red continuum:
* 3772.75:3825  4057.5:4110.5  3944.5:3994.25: 0.183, 2.36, 3.96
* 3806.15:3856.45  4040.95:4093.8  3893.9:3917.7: -0.126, 1.88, 4.01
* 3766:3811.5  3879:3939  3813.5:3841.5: 0.432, 2.48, 2.36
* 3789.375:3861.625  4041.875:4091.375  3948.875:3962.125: 0.092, 1.94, 4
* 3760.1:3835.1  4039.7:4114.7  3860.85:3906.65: 0.210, 2.25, 3.99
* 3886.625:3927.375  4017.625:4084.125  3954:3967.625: 0.292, 2.67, 4.02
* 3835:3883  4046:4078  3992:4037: -0.195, 1.93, 3.9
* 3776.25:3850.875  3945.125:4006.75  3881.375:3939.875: 0.128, 2.1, 3.06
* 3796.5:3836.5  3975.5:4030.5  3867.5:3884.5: 0.230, 1.99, 3.94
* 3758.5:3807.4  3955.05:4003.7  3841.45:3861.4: 0.334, 2.43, 3.06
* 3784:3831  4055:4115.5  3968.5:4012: -0.037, 2.14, 3.95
